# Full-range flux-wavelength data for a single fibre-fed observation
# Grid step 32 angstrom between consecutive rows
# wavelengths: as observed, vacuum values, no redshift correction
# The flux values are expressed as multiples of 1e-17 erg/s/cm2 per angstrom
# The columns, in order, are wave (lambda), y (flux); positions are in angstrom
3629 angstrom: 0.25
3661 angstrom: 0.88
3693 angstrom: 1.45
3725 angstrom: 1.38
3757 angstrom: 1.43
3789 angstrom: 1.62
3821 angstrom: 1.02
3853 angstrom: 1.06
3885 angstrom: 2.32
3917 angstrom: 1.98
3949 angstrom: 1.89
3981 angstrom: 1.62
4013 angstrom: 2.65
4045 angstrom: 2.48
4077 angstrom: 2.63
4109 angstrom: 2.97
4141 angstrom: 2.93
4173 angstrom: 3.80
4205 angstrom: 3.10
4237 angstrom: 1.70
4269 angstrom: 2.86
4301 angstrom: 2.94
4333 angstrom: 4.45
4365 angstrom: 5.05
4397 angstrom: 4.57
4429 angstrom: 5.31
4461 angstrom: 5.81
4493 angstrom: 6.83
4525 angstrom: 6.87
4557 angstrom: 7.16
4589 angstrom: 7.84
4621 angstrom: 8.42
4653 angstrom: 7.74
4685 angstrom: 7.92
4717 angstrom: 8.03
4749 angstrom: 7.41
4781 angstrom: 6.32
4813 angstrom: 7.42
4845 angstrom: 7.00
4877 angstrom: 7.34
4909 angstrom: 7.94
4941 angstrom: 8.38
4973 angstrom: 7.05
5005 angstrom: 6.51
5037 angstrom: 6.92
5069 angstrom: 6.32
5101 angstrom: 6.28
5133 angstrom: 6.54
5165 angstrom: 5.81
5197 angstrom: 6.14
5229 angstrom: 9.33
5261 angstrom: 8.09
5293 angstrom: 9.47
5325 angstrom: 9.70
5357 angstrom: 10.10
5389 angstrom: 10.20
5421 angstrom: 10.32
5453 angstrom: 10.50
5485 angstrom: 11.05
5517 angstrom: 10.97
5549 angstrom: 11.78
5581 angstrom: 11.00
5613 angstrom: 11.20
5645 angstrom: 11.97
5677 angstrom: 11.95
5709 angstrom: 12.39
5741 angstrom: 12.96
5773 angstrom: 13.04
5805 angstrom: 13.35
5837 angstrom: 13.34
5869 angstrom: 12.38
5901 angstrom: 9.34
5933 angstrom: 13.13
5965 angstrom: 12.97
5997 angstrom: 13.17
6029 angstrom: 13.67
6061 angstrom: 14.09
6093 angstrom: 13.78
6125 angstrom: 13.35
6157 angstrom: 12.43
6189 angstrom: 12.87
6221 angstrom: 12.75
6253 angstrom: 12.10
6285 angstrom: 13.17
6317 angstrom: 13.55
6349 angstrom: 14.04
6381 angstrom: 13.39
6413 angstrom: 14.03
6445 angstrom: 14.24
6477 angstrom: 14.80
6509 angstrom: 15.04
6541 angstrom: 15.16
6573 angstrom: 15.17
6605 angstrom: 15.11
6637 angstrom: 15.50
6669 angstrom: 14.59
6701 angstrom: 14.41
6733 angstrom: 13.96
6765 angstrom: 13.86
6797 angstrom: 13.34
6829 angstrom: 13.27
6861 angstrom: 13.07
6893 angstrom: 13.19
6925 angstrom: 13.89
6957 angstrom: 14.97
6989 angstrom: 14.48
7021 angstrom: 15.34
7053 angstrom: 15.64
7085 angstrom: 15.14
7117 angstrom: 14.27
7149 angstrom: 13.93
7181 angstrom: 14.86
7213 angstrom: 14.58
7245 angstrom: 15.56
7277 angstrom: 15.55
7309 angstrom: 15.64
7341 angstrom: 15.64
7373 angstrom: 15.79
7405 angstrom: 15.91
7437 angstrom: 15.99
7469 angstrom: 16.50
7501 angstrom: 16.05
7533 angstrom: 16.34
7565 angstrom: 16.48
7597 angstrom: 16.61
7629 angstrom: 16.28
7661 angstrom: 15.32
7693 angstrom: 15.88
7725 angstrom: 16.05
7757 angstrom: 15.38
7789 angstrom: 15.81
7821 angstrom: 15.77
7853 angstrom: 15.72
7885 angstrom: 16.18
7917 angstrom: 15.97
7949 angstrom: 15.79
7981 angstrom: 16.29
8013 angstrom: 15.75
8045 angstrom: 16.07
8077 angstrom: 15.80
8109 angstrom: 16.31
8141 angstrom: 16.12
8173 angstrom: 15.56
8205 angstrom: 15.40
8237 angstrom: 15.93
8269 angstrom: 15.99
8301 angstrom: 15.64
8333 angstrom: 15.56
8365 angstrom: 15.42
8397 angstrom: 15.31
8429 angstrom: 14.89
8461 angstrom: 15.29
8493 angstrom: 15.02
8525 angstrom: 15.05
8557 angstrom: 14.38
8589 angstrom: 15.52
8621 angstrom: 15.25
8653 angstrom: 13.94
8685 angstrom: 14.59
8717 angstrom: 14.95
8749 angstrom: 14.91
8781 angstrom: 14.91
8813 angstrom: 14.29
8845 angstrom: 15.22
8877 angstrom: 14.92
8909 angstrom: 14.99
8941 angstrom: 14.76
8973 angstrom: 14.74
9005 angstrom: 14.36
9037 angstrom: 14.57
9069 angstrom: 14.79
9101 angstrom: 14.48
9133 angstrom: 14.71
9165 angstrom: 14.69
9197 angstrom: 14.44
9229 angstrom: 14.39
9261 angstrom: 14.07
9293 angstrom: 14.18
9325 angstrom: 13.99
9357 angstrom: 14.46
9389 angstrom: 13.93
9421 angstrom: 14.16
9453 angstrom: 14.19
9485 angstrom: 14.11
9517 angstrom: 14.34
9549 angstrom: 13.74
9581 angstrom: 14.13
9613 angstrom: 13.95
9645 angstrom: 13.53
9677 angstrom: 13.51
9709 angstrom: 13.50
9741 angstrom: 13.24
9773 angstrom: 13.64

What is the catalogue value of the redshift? 0.00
